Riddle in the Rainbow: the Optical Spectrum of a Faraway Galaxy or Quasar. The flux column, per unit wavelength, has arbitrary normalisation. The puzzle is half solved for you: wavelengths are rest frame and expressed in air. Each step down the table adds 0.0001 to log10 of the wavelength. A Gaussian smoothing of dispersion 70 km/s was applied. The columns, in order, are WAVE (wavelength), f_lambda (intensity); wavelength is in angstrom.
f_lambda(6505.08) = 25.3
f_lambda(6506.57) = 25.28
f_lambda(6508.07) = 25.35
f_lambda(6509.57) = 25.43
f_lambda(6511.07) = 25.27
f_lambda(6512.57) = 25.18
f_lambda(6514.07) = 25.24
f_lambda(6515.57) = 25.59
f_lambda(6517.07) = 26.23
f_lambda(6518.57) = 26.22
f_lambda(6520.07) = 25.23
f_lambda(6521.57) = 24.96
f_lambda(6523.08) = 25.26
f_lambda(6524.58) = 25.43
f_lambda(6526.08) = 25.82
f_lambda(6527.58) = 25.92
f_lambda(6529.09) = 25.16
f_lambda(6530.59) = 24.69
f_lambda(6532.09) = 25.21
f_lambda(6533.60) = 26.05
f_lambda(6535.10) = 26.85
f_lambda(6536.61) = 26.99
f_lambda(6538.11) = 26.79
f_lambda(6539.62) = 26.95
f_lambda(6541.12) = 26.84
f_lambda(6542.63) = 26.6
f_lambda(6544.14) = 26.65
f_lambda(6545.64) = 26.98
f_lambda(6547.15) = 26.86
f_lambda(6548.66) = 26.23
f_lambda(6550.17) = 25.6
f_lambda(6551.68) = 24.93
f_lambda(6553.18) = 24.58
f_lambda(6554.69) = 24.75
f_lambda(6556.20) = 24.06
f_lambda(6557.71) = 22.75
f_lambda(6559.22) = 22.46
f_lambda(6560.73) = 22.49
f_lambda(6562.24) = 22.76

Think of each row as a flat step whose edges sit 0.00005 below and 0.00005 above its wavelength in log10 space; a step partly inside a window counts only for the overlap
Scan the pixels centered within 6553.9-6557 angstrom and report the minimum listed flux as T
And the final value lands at 24.06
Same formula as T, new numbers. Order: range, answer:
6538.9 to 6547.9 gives 26.6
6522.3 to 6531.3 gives 24.69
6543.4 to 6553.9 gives 24.58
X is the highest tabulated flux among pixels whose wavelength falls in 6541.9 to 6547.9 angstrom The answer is 26.98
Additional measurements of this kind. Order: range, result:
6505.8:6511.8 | 25.43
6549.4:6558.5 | 25.6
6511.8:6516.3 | 25.59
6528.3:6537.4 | 26.99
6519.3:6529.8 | 25.92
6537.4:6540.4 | 26.95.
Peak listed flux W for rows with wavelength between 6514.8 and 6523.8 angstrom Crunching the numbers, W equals 26.23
